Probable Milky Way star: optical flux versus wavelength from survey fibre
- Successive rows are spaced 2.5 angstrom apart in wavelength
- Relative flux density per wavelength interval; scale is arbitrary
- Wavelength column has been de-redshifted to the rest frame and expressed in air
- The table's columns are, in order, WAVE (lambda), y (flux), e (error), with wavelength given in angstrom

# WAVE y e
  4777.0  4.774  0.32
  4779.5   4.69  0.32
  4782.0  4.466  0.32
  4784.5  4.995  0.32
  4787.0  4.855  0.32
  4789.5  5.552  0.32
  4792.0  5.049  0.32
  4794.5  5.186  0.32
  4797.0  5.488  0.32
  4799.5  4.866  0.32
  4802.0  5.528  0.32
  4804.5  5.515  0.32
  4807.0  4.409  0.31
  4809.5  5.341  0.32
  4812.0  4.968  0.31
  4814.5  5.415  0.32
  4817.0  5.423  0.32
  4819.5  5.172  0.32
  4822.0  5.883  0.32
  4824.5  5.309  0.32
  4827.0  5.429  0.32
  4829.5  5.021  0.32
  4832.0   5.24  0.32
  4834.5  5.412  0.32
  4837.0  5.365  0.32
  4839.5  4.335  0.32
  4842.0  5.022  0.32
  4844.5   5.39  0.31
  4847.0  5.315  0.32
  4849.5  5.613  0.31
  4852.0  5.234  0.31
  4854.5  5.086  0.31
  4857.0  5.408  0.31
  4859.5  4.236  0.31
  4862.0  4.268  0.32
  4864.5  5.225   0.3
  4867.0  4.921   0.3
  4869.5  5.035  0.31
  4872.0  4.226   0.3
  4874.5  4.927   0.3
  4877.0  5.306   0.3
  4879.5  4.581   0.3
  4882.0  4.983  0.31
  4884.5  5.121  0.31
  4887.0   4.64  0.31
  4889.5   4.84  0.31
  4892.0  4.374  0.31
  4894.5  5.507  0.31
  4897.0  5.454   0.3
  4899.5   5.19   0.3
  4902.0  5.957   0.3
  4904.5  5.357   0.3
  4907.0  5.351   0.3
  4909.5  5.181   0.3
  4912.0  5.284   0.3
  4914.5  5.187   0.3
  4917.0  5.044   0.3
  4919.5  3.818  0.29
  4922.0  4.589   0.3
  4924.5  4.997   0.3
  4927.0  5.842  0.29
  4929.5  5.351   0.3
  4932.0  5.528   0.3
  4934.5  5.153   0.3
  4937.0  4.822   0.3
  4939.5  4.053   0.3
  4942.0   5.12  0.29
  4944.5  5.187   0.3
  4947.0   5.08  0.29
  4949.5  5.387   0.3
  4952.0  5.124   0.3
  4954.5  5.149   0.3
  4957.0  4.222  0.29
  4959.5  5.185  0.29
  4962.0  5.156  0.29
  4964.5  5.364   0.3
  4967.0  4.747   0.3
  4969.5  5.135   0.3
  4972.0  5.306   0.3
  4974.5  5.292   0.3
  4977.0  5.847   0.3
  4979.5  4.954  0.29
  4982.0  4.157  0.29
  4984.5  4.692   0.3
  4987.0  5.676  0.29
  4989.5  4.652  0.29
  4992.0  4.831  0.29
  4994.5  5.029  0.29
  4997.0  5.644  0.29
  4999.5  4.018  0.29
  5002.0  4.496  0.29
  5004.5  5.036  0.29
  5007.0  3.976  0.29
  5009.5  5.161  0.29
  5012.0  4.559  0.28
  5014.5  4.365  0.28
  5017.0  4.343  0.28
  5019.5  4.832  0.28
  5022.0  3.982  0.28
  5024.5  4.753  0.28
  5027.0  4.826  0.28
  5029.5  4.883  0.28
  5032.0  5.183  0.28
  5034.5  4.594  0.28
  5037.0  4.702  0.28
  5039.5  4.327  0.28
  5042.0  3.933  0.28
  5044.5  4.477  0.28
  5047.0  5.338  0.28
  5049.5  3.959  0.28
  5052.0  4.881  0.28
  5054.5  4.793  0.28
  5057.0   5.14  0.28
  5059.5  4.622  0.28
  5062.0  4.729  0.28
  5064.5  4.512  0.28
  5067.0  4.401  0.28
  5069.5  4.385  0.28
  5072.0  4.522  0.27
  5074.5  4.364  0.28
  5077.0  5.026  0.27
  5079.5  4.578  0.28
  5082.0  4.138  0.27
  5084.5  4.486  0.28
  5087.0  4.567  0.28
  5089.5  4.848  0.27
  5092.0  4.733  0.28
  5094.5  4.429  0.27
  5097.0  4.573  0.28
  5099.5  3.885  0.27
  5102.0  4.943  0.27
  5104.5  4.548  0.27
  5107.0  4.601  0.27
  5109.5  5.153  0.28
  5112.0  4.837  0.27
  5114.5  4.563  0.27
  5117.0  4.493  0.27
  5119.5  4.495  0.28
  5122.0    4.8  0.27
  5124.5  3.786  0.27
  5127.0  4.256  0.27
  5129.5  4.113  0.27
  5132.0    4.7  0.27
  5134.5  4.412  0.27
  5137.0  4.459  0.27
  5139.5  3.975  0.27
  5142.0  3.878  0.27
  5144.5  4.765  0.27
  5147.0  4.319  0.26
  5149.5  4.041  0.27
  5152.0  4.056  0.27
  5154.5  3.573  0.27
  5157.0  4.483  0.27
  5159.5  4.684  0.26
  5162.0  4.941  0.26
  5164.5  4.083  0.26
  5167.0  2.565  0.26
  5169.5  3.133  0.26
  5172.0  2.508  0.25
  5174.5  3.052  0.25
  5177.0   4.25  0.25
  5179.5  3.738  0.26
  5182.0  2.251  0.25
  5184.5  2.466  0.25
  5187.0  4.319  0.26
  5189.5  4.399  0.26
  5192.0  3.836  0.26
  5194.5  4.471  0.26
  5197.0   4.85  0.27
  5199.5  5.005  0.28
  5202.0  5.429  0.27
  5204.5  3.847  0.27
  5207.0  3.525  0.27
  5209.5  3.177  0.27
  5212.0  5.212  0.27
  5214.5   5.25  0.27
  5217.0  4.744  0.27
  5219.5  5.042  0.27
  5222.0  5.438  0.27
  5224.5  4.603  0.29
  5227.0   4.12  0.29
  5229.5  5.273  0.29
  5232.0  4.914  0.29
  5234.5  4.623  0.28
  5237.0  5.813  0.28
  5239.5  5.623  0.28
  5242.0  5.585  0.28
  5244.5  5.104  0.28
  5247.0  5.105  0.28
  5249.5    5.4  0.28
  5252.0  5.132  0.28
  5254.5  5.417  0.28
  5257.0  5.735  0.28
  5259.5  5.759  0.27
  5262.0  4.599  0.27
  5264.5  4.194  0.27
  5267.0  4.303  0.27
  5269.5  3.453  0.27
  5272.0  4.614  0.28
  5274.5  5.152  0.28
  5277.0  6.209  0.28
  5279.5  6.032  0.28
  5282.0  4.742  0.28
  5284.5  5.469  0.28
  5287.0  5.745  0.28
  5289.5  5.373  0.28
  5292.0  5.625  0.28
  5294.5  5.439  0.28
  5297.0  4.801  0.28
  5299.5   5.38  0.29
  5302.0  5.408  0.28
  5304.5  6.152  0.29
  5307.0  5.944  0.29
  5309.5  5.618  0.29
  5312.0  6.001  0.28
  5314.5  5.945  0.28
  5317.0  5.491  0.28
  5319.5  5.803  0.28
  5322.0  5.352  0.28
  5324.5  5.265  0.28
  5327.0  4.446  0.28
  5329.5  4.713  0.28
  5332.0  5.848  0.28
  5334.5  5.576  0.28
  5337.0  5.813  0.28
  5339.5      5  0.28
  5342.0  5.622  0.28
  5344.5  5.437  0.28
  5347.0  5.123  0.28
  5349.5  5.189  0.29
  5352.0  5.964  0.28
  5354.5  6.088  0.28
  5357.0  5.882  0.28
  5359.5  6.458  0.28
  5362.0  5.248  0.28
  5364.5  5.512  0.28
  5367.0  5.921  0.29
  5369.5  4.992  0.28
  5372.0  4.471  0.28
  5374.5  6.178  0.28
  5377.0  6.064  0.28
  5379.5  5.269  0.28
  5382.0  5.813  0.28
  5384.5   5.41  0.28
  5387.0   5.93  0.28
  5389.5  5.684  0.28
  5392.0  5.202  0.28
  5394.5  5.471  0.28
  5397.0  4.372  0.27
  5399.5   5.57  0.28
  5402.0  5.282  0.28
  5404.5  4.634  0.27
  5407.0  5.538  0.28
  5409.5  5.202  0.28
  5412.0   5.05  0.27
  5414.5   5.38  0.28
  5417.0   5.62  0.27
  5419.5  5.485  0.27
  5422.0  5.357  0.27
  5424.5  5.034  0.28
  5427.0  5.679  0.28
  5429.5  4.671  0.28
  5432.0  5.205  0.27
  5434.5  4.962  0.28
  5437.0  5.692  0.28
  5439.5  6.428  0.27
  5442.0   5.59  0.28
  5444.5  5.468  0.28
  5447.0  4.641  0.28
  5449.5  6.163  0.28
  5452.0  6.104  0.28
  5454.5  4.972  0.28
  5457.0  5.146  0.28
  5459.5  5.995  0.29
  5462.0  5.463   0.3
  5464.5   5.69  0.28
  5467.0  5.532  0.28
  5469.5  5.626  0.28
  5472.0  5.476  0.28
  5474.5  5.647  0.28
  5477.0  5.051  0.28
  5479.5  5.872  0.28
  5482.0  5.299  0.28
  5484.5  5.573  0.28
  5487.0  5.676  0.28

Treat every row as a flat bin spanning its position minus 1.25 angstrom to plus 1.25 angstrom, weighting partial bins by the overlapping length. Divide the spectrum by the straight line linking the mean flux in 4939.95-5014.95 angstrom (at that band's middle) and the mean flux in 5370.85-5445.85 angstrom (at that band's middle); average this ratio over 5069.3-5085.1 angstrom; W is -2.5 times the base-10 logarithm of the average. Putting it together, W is 0.123 mag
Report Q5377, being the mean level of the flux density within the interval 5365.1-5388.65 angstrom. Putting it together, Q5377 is 5.56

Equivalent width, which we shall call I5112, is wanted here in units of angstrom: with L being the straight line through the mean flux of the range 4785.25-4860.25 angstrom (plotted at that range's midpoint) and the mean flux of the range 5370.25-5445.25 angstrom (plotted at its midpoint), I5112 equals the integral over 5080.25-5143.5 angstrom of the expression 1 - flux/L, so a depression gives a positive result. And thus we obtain 9.9 angstrom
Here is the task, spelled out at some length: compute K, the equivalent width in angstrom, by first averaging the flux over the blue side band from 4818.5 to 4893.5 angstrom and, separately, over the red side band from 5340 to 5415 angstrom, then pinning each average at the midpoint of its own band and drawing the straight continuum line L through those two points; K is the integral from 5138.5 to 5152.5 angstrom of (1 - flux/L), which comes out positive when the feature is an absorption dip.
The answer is 2.9 angstrom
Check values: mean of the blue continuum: 5.03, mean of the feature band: 4.18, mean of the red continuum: 5.46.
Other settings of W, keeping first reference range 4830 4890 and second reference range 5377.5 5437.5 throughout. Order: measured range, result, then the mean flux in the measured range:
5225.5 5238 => 0.06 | 4.92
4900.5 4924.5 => -0.01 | 5.08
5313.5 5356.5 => -0.04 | 5.46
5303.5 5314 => -0.13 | 5.92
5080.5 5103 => 0.14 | 4.51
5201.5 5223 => 0.14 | 4.59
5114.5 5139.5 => 0.18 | 4.38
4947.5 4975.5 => -0.01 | 5.09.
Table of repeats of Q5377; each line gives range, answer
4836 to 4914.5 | 5.06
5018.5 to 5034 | 4.73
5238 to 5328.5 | 5.32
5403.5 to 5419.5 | 5.27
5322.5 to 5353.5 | 5.34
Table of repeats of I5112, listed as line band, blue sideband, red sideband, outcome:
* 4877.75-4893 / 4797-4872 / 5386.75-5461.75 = 1.1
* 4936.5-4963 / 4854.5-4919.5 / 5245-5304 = 0.4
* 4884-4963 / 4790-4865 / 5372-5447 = 2.1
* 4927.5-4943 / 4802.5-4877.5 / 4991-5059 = -0.5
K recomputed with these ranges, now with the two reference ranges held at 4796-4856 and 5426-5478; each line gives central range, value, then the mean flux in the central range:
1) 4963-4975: 0.31 angstrom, 5.16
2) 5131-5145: 2.68 angstrom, 4.34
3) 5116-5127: 2.01 angstrom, 4.38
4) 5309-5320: -0.70 angstrom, 5.78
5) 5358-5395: -0.83 angstrom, 5.58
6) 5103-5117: 1.65 angstrom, 4.72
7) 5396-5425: 1.32 angstrom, 5.22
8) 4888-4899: 0.46 angstrom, 5.04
